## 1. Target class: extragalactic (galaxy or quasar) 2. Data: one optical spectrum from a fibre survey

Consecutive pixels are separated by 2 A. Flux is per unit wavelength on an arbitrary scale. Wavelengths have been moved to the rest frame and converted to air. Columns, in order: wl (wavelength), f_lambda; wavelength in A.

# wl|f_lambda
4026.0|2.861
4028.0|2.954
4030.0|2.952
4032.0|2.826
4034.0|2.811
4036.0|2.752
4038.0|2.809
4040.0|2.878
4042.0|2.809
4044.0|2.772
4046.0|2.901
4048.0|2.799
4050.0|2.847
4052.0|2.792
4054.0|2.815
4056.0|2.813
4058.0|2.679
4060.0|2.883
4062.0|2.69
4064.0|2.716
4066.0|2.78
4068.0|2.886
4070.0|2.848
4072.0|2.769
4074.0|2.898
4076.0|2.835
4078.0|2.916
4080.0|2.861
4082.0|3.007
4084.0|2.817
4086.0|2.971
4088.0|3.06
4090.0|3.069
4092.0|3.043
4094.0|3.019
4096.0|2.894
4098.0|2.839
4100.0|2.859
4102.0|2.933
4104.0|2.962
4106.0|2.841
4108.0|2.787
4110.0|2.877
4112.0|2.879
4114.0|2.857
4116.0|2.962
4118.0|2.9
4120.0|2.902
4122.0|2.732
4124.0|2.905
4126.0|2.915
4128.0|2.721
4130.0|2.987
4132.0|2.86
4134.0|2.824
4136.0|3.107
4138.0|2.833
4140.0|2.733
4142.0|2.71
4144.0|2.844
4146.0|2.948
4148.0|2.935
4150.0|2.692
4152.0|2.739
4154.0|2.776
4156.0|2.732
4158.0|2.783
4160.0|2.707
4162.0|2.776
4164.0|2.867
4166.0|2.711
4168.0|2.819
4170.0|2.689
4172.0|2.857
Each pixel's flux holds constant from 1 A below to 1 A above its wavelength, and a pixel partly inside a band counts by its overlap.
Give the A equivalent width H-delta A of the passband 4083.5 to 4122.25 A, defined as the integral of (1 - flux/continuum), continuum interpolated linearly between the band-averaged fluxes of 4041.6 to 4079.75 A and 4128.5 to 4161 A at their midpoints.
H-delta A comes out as -1.3 A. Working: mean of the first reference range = 2.81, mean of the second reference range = 2.82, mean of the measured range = 2.91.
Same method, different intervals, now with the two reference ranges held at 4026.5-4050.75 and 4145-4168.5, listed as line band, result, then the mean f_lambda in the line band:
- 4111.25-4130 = -0.4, 2.87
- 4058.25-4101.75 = -0.9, 2.89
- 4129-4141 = -0.4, 2.89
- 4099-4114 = -0.3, 2.88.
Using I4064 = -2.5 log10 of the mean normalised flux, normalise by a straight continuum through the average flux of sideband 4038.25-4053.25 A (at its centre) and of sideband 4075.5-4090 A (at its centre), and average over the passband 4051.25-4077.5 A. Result 0.03 mag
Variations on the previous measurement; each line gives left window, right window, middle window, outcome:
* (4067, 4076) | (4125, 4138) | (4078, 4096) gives -0.04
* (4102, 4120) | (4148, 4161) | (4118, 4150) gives -0.02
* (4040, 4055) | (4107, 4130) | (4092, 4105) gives -0.03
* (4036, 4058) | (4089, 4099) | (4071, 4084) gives 0.02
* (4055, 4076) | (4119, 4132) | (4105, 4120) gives -0.01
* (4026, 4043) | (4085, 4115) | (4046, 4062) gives 0.03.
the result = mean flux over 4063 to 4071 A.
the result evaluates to 2.81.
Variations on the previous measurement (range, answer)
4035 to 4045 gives 2.8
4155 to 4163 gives 2.75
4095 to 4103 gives 2.88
